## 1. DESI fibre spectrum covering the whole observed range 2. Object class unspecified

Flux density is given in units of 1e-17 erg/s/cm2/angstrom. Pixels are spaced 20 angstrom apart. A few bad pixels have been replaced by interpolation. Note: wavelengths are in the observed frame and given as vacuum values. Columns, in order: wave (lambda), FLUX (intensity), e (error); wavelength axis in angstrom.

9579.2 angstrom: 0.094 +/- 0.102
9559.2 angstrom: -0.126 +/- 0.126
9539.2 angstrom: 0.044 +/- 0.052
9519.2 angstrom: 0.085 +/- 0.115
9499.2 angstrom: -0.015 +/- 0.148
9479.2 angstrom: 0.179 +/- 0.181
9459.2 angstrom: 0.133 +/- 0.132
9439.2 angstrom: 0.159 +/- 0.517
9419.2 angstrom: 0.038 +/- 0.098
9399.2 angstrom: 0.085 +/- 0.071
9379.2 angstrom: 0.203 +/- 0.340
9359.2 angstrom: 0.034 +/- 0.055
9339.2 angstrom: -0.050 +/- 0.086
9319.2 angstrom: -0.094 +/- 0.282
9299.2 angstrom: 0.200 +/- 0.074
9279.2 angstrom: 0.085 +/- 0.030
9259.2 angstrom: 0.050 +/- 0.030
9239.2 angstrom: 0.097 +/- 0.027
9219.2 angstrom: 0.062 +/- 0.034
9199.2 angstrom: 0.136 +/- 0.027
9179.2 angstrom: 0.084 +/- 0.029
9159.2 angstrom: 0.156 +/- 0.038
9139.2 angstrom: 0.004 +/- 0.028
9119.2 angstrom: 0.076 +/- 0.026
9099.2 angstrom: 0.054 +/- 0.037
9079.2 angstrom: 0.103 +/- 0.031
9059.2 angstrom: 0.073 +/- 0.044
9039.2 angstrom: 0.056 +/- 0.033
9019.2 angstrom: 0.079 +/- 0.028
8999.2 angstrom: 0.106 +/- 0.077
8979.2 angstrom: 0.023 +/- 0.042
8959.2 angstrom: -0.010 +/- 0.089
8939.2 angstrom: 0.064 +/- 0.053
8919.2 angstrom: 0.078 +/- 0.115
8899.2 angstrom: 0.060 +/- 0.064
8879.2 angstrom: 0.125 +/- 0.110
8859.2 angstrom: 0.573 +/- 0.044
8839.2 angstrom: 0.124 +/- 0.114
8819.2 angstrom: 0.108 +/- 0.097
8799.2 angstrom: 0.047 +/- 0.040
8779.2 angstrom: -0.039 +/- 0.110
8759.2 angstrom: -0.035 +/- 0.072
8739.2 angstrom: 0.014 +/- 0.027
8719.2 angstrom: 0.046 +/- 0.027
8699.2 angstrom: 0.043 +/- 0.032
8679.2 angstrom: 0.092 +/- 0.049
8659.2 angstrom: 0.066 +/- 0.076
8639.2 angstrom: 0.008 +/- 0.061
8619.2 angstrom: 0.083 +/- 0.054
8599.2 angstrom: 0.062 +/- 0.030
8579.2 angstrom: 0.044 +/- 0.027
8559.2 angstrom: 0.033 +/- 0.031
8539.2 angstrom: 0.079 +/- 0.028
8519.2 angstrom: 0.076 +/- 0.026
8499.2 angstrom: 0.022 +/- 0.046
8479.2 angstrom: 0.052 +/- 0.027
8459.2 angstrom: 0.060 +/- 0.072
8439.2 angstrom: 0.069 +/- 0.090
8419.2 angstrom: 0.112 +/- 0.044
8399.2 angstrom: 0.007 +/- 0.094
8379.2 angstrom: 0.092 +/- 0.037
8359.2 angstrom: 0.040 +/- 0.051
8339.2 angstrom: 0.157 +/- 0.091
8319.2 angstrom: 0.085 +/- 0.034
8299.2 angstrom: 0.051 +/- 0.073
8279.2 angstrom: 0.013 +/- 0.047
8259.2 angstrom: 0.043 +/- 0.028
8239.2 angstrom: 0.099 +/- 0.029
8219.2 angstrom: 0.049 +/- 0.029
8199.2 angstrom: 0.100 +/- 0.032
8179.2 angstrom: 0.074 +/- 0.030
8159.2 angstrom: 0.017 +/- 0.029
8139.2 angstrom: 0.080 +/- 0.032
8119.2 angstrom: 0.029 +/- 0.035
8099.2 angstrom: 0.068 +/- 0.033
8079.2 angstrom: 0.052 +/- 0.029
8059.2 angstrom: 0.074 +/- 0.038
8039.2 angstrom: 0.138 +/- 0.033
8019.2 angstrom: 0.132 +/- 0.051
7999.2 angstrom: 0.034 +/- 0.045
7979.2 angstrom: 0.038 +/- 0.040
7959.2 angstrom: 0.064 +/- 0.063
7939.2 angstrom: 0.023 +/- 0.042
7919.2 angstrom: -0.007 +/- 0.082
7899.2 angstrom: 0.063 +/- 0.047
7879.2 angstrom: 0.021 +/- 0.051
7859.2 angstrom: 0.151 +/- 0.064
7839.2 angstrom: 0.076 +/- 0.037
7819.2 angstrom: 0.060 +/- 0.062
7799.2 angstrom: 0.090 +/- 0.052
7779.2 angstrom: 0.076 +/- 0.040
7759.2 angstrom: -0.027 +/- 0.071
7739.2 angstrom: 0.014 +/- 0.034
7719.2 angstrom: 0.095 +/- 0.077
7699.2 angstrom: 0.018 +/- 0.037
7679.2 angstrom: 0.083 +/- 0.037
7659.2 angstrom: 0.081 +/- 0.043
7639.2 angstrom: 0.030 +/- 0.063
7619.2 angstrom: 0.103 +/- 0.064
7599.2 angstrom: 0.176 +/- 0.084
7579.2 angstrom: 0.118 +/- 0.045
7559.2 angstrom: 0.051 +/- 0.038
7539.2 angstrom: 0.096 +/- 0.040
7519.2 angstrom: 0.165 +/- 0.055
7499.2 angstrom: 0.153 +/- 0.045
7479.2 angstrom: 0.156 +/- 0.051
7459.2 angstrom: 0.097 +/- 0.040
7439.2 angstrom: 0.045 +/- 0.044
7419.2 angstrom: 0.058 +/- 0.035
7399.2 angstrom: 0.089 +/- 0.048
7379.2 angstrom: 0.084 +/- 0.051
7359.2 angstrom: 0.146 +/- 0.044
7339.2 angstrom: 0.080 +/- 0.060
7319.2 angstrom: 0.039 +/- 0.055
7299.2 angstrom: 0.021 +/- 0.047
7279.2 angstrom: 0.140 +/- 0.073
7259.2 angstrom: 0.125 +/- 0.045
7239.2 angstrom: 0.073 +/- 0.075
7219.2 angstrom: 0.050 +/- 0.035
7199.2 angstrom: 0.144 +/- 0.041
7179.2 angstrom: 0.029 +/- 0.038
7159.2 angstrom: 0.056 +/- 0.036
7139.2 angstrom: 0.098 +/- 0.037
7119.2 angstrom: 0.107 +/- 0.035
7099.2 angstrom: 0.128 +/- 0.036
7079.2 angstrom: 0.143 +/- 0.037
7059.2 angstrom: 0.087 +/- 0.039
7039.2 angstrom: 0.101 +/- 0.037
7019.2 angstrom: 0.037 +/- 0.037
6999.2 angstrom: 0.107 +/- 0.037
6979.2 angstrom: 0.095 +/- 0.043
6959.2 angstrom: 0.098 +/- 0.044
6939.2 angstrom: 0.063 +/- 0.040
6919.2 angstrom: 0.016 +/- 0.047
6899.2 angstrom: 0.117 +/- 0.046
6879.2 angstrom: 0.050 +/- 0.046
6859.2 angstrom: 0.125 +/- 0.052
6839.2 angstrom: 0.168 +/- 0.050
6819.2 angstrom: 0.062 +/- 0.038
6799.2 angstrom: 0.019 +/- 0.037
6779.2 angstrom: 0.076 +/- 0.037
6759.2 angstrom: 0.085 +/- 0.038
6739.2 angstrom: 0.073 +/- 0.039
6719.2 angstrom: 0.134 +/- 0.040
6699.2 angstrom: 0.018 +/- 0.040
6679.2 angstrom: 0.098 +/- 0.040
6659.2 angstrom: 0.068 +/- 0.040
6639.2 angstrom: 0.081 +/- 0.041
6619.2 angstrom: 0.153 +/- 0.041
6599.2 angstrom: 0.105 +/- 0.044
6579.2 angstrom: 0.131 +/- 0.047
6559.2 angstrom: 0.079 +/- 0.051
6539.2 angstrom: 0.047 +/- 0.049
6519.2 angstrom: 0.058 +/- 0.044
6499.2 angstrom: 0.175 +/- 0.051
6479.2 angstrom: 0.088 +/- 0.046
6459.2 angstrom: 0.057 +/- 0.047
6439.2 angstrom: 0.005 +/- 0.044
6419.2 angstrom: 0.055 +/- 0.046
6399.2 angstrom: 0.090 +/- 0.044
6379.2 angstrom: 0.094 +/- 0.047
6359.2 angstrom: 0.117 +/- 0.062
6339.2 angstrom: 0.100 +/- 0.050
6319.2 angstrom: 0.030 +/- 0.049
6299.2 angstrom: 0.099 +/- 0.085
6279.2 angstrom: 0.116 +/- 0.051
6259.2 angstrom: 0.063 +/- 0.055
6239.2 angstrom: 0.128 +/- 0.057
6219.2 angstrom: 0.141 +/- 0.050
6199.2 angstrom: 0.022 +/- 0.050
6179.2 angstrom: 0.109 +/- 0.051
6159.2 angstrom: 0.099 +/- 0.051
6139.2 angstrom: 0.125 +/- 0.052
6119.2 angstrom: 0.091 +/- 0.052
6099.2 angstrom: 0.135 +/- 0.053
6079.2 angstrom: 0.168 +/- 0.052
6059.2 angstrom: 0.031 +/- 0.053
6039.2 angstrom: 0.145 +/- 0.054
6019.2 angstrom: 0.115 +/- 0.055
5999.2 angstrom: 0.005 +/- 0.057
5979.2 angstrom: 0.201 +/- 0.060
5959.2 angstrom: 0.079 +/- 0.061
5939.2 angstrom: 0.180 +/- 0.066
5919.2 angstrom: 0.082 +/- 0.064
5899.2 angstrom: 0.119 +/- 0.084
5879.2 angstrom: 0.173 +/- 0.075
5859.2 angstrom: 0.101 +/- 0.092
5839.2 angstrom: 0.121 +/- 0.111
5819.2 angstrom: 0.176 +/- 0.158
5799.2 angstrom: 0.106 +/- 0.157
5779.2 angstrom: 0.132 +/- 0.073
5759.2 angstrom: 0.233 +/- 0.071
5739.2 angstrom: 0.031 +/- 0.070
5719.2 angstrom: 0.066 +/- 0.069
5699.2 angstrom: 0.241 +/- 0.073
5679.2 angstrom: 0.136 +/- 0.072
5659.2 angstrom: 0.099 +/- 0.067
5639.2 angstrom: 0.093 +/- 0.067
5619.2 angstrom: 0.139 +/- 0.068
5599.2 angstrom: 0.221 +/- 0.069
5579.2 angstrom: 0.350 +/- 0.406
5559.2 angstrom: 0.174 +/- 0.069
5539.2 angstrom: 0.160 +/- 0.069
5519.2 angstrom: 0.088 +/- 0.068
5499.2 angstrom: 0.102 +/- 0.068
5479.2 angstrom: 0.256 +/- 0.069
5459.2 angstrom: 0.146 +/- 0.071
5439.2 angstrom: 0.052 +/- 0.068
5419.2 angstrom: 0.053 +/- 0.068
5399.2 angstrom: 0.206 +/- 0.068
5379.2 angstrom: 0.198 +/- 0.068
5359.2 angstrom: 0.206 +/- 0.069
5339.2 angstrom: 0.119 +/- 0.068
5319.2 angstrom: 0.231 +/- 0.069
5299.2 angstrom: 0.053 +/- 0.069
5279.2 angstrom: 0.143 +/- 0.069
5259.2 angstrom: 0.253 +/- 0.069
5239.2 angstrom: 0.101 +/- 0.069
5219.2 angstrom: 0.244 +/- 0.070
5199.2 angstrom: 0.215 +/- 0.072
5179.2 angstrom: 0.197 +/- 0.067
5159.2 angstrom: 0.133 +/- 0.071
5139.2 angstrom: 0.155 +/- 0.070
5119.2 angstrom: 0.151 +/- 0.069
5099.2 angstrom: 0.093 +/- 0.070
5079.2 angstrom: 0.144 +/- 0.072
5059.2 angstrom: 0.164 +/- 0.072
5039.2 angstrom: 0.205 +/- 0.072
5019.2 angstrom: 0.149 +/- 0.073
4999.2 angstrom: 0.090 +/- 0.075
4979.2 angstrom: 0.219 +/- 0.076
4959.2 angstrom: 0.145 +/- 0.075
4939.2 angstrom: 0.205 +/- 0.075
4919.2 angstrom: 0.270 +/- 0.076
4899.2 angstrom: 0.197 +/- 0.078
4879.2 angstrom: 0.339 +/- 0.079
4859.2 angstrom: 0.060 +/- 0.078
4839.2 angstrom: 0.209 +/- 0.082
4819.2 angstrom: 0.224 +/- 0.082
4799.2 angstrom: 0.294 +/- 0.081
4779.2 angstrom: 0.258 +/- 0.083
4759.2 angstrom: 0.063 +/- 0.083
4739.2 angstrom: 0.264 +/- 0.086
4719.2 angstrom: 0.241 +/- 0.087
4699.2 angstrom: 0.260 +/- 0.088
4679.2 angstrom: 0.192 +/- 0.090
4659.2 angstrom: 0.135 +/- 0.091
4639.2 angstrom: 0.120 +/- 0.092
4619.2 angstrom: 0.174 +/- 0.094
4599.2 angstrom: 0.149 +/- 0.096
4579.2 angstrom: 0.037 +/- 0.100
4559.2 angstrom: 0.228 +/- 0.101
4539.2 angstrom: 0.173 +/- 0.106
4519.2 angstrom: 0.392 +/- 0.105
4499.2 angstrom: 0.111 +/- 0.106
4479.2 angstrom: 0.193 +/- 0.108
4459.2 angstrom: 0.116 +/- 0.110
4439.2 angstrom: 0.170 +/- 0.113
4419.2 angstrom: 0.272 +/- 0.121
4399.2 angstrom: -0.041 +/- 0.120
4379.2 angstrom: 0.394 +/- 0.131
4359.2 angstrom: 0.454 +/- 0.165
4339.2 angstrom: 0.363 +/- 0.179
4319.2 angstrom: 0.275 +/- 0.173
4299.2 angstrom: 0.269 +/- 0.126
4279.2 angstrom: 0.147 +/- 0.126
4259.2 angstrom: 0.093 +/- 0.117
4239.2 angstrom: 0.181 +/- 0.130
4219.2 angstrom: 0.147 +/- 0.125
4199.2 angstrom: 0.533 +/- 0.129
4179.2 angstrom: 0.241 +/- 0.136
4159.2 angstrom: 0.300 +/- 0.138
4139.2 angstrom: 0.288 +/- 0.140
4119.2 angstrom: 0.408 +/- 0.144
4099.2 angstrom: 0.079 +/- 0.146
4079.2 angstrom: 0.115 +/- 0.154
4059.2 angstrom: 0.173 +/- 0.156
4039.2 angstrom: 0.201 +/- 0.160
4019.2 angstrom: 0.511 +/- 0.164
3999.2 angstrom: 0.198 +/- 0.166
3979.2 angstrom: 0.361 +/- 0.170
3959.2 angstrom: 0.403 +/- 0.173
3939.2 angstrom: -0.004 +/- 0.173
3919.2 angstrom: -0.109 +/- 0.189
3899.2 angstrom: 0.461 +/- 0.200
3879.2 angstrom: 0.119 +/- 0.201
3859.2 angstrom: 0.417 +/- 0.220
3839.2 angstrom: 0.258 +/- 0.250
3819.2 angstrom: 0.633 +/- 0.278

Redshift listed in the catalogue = 1.377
